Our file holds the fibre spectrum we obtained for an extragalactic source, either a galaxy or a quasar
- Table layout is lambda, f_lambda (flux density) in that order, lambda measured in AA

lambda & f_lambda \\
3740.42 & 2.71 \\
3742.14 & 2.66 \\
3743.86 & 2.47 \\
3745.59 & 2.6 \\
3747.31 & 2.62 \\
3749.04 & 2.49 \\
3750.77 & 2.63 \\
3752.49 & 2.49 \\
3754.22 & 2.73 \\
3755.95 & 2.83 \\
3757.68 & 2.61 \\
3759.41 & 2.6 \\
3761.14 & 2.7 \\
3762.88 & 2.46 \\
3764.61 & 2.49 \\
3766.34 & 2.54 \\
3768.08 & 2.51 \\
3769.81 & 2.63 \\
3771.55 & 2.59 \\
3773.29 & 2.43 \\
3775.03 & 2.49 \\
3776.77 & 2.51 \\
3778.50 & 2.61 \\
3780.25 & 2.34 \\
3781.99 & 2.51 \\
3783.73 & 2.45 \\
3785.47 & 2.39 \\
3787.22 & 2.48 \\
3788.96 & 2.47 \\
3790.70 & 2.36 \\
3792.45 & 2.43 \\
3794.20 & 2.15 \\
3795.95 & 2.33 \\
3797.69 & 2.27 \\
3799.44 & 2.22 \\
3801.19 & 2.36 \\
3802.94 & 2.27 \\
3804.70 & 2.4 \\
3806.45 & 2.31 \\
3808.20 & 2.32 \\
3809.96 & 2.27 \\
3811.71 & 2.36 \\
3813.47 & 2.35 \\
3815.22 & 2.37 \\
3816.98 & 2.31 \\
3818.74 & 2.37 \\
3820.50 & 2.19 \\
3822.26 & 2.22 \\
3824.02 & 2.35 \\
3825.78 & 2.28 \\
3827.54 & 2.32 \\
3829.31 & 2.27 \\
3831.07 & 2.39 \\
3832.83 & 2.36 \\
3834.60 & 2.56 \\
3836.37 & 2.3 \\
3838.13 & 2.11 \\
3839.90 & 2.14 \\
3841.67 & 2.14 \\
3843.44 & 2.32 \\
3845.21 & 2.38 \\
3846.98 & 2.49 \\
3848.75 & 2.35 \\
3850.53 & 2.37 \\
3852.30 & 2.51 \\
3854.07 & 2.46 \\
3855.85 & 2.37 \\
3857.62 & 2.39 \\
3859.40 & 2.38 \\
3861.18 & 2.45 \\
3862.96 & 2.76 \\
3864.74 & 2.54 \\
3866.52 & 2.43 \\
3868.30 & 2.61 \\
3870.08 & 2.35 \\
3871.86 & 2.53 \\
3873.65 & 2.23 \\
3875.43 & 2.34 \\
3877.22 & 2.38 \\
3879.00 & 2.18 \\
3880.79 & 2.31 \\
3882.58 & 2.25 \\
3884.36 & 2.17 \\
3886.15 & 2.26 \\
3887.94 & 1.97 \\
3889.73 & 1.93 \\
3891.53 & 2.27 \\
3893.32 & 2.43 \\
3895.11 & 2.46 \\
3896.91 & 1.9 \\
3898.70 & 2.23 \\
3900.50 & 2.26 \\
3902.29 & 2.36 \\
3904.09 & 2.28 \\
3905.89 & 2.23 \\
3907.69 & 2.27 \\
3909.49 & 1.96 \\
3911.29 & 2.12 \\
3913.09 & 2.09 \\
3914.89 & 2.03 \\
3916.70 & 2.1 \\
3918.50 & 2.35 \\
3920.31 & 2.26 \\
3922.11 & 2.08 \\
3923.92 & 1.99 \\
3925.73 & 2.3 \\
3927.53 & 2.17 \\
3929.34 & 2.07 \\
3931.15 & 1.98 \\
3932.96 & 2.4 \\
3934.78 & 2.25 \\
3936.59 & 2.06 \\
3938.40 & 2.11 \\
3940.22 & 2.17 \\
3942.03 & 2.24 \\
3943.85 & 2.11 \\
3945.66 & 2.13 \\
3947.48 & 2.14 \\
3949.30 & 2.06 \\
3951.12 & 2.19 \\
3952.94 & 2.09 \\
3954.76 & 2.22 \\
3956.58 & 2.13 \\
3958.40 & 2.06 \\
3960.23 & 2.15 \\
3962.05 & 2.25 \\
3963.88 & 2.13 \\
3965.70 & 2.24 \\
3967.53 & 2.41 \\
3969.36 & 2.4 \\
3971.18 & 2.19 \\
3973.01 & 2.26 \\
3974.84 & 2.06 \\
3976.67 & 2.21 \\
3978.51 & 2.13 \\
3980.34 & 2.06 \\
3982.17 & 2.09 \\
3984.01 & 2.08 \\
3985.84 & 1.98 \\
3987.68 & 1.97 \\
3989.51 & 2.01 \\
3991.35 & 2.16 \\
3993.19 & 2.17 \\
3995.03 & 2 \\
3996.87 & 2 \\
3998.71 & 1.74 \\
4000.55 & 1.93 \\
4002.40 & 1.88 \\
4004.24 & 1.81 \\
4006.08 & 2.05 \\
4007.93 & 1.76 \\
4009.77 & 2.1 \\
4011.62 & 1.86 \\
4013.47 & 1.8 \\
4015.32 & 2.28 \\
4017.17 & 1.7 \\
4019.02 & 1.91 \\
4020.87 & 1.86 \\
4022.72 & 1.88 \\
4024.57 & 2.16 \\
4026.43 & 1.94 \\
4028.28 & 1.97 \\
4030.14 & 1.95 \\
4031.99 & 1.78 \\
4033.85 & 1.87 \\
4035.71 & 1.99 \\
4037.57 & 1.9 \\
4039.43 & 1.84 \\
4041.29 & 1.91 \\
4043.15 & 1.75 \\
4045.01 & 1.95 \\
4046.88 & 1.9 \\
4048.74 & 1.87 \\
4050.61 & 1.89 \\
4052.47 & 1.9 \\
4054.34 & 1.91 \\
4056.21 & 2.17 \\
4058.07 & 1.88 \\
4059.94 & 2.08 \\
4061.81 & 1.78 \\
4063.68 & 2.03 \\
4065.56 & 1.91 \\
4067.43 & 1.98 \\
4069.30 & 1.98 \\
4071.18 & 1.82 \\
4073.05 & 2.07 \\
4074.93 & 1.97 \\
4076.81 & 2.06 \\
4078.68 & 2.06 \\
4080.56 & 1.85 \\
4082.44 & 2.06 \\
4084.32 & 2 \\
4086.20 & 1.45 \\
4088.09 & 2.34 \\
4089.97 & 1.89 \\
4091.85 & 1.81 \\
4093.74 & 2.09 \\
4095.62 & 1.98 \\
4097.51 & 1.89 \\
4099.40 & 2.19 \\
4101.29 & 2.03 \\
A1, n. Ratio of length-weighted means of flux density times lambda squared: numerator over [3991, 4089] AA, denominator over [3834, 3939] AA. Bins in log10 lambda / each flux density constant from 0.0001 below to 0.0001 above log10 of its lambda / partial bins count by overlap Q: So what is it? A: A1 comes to 0.9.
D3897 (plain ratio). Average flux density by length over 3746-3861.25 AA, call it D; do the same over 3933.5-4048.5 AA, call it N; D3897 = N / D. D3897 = 0.8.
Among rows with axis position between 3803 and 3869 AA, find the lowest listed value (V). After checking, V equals 2.11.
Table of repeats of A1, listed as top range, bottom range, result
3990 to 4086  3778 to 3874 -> 0.91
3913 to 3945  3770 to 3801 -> 0.96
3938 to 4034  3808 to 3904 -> 0.94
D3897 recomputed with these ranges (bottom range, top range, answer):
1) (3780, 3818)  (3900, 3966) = 0.92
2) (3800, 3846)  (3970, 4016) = 0.88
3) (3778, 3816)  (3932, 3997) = 0.91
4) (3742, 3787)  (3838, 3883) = 0.93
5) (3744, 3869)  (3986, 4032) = 0.81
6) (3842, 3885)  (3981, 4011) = 0.83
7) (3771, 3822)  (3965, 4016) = 0.87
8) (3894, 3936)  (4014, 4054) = 0.88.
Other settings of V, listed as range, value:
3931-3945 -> 1.98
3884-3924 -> 1.9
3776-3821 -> 2.15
